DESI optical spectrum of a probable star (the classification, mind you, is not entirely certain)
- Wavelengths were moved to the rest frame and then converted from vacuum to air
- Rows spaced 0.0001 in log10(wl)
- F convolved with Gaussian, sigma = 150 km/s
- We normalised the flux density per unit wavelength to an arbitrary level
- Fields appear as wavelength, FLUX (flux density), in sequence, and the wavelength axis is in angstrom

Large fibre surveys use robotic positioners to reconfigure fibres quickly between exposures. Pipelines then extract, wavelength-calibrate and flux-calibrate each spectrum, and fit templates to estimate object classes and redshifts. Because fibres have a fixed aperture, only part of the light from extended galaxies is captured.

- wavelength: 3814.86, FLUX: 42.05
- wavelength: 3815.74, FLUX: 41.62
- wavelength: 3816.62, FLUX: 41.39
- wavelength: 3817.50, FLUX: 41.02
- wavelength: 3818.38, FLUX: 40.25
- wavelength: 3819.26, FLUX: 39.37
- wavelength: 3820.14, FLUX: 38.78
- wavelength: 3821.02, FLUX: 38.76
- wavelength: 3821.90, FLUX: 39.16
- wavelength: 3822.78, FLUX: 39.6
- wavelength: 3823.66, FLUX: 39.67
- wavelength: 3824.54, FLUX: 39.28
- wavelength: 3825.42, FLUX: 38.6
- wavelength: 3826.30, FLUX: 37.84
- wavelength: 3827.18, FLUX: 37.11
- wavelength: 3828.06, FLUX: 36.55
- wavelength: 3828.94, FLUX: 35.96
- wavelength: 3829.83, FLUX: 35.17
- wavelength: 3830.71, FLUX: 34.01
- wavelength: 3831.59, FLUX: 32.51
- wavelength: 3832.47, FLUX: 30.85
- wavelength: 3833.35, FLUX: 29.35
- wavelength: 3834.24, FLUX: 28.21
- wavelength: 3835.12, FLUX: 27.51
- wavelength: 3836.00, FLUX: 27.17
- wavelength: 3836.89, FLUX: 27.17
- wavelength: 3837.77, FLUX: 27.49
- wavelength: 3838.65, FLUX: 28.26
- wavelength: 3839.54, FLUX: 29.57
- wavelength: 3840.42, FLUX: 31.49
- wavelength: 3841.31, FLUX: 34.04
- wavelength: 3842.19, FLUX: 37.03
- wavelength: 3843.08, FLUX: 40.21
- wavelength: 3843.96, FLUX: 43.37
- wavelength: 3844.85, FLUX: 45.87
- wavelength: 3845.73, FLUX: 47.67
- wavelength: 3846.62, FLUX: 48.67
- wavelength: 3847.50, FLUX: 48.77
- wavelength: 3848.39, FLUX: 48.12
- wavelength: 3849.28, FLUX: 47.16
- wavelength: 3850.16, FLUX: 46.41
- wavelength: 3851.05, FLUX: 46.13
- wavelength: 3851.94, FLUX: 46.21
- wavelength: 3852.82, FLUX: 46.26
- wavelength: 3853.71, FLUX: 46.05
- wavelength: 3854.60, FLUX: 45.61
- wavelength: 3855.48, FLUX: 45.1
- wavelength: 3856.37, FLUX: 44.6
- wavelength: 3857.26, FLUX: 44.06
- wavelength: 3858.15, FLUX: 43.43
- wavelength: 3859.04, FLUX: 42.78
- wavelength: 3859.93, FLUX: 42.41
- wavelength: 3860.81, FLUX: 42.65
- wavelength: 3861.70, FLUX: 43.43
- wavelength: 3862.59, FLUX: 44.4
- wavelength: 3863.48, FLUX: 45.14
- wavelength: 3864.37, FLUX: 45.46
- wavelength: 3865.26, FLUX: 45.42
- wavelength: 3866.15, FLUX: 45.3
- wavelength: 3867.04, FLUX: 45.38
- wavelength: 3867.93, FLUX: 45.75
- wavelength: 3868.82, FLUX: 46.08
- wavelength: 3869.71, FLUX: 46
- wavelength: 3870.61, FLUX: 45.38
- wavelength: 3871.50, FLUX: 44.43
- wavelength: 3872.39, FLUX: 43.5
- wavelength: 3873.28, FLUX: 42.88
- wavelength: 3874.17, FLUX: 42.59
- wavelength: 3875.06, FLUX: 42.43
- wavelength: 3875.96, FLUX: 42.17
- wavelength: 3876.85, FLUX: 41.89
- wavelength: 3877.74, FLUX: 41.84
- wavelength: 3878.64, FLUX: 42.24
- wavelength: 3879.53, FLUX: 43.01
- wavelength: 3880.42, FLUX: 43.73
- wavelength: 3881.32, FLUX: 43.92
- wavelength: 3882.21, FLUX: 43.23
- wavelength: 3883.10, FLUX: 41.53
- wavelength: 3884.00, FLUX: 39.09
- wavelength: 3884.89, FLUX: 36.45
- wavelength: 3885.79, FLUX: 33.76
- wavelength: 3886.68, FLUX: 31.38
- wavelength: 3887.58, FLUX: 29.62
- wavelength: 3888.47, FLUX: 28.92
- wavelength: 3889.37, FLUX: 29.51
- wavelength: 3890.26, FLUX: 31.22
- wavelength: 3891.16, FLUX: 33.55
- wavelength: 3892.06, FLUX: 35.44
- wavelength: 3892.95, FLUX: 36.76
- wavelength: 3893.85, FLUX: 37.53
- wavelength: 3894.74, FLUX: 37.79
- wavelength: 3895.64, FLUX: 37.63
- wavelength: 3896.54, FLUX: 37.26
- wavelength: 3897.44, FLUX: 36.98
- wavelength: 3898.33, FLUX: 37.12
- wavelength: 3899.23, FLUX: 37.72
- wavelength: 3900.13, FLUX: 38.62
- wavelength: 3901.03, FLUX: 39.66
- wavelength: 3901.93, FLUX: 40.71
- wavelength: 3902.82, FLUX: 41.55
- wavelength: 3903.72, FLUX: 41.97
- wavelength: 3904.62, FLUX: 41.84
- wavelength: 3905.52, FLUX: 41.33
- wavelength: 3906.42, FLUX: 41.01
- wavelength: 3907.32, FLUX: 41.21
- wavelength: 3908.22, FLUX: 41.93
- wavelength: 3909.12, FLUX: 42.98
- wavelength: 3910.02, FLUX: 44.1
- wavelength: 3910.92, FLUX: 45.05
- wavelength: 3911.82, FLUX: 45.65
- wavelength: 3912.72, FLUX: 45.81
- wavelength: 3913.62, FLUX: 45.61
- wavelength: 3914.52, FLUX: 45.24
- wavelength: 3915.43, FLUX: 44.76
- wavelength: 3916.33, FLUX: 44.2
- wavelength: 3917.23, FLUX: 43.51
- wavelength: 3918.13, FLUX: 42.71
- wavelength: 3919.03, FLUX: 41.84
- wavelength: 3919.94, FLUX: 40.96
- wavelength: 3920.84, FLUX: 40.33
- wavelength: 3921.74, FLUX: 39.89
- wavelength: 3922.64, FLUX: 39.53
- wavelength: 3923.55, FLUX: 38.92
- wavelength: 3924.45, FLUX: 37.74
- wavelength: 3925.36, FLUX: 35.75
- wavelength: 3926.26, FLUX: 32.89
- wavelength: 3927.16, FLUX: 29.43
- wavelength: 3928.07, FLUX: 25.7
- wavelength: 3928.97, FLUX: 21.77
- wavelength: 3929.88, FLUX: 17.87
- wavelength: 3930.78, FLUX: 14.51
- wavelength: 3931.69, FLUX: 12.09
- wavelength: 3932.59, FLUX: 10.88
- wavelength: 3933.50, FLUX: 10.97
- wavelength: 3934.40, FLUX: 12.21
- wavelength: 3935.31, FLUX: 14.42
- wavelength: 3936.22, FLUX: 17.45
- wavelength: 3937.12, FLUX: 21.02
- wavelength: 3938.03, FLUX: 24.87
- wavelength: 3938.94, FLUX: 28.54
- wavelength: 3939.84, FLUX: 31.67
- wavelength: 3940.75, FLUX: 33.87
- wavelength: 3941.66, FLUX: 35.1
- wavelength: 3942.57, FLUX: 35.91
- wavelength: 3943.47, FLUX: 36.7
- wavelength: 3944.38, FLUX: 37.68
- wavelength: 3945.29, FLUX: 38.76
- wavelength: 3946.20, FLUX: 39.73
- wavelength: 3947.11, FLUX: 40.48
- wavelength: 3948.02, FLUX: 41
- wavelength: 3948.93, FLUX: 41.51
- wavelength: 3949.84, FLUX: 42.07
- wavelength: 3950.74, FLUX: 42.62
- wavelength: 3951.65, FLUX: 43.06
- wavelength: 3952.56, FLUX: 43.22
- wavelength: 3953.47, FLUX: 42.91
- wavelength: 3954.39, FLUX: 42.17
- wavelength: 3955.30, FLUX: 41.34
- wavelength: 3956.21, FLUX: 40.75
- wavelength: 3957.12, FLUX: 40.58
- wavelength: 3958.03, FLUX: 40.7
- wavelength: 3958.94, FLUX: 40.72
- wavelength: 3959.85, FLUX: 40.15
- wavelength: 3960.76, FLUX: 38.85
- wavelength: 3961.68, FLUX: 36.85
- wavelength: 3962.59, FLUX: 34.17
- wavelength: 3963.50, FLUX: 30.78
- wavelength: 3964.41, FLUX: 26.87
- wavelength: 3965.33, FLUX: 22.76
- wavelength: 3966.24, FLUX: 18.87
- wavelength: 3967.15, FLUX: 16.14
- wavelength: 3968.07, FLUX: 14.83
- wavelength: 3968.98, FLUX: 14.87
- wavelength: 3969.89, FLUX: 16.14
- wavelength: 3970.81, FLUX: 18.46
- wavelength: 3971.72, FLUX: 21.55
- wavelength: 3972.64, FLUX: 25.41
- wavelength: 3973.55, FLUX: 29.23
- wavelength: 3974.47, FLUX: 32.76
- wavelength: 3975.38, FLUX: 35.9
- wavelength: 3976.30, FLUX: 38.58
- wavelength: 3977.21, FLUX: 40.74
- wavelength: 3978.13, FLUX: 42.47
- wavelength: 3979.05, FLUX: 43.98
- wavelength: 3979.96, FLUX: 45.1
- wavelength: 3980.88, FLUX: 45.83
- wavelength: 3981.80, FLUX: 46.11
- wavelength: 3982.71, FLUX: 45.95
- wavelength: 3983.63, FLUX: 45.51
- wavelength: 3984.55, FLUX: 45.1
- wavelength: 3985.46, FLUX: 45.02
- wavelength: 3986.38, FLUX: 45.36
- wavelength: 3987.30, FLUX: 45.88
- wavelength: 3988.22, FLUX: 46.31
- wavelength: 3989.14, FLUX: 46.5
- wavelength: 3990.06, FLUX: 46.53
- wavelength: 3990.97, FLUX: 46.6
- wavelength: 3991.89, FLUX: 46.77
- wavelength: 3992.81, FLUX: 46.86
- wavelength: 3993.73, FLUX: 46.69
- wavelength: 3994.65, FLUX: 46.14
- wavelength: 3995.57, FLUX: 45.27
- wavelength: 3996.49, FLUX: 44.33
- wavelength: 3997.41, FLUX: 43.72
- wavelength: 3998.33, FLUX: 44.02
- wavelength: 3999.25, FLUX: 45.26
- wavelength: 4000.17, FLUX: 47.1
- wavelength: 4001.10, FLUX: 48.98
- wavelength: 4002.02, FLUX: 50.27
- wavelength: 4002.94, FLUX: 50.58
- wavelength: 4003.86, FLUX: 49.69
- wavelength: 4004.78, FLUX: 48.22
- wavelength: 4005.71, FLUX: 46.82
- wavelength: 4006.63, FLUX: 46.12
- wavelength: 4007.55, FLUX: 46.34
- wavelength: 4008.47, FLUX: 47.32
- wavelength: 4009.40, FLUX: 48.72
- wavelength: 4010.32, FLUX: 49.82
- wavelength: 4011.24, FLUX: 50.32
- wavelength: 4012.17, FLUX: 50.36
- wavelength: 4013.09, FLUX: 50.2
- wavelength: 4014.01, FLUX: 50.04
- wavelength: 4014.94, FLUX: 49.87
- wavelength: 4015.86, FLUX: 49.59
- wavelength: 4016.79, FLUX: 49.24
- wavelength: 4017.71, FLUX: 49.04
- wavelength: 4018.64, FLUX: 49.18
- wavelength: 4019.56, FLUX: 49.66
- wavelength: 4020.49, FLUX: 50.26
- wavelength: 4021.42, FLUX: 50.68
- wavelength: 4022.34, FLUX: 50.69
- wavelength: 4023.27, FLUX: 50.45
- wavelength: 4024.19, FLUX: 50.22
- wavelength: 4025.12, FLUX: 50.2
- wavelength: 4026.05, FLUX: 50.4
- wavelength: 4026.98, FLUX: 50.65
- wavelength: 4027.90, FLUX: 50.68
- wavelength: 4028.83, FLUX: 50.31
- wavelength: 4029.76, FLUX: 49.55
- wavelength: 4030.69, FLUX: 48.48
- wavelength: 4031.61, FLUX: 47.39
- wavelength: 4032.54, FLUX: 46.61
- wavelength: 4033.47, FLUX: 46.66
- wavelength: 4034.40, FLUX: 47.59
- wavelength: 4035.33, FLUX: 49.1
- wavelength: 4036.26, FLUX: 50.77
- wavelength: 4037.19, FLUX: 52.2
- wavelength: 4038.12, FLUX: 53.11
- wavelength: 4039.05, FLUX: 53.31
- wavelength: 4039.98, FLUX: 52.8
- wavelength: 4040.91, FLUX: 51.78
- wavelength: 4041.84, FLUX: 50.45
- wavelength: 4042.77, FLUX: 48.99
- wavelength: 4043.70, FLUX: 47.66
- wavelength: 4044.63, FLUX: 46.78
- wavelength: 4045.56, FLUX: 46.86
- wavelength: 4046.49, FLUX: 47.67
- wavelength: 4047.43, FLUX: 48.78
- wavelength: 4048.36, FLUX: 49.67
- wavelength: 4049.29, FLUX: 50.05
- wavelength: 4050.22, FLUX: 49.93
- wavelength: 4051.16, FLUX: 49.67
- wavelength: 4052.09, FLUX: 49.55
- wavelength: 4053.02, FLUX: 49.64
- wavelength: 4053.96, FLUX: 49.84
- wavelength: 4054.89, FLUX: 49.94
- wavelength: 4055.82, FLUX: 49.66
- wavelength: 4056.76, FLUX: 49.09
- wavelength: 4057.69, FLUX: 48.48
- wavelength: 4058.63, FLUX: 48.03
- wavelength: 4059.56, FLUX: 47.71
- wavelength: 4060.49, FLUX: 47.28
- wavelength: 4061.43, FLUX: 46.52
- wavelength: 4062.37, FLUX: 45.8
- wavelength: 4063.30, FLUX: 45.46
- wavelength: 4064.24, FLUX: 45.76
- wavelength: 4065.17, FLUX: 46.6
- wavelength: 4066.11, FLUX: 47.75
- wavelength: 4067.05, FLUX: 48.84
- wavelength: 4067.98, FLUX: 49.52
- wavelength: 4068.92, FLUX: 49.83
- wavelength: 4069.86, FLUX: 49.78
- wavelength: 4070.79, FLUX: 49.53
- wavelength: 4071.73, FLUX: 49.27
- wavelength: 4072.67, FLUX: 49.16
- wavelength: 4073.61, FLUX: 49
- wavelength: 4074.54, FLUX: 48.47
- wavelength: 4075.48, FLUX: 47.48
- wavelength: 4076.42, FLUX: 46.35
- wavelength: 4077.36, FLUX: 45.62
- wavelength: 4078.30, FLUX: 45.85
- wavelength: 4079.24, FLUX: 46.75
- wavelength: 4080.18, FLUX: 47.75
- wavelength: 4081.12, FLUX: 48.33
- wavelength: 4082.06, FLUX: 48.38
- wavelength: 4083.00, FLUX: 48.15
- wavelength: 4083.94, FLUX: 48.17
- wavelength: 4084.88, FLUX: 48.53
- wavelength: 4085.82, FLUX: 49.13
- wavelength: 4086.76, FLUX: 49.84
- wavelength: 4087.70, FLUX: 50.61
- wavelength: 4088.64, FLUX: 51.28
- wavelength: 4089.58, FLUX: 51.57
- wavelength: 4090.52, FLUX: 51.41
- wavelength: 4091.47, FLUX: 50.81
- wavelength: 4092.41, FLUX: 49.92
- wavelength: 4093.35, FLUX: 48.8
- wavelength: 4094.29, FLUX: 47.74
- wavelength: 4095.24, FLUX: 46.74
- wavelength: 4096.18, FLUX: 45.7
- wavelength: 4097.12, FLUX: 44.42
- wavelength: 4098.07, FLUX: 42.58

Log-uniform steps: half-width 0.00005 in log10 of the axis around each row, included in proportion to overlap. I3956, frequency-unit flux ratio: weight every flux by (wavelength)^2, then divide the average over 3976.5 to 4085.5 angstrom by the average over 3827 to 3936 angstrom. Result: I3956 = 1.36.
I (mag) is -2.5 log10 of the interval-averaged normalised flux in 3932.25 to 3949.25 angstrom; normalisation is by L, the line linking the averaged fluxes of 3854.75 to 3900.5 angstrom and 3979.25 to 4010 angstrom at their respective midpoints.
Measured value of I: 0.45 mag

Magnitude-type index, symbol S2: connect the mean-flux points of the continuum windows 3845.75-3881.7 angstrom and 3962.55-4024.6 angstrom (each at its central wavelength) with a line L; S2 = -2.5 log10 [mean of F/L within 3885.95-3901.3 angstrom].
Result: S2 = 0.25 mag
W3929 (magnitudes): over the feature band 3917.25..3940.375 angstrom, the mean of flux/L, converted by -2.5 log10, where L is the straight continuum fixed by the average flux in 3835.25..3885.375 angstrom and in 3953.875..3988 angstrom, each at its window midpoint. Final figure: 0.342 mag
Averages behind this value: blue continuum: 42.2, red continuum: 35.1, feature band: 27.7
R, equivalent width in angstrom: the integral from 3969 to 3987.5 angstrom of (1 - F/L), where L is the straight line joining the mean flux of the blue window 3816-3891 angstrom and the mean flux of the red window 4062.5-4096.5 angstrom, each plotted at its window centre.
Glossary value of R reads 3.13 angstrom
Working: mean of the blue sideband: 39.9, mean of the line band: 37.1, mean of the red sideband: 48.4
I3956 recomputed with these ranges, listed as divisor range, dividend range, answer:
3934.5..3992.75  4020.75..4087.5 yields 1.43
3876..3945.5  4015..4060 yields 1.49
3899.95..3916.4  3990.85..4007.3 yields 1.14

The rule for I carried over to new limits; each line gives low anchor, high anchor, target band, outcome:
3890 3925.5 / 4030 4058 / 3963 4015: 0.13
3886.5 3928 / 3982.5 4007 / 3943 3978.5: 0.26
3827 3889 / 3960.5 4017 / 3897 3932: 0.07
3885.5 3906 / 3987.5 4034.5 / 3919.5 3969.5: 0.30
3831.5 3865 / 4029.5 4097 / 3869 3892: 0.05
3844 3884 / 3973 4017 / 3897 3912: 0.10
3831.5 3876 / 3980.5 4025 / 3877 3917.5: 0.09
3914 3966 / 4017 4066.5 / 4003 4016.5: -0.11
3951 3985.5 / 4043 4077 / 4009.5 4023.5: -0.19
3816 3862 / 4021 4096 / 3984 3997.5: 0.00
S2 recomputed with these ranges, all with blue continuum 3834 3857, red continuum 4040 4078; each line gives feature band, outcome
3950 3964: 0.11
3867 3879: -0.07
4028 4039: -0.04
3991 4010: -0.02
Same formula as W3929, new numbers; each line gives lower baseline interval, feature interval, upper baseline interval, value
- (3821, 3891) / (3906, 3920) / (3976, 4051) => -0.019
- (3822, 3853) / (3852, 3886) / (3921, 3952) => -0.226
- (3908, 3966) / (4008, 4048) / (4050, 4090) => -0.127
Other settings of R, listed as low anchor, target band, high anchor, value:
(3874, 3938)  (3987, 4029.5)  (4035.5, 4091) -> -3.83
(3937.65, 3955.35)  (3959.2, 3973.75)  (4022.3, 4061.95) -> 5.36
